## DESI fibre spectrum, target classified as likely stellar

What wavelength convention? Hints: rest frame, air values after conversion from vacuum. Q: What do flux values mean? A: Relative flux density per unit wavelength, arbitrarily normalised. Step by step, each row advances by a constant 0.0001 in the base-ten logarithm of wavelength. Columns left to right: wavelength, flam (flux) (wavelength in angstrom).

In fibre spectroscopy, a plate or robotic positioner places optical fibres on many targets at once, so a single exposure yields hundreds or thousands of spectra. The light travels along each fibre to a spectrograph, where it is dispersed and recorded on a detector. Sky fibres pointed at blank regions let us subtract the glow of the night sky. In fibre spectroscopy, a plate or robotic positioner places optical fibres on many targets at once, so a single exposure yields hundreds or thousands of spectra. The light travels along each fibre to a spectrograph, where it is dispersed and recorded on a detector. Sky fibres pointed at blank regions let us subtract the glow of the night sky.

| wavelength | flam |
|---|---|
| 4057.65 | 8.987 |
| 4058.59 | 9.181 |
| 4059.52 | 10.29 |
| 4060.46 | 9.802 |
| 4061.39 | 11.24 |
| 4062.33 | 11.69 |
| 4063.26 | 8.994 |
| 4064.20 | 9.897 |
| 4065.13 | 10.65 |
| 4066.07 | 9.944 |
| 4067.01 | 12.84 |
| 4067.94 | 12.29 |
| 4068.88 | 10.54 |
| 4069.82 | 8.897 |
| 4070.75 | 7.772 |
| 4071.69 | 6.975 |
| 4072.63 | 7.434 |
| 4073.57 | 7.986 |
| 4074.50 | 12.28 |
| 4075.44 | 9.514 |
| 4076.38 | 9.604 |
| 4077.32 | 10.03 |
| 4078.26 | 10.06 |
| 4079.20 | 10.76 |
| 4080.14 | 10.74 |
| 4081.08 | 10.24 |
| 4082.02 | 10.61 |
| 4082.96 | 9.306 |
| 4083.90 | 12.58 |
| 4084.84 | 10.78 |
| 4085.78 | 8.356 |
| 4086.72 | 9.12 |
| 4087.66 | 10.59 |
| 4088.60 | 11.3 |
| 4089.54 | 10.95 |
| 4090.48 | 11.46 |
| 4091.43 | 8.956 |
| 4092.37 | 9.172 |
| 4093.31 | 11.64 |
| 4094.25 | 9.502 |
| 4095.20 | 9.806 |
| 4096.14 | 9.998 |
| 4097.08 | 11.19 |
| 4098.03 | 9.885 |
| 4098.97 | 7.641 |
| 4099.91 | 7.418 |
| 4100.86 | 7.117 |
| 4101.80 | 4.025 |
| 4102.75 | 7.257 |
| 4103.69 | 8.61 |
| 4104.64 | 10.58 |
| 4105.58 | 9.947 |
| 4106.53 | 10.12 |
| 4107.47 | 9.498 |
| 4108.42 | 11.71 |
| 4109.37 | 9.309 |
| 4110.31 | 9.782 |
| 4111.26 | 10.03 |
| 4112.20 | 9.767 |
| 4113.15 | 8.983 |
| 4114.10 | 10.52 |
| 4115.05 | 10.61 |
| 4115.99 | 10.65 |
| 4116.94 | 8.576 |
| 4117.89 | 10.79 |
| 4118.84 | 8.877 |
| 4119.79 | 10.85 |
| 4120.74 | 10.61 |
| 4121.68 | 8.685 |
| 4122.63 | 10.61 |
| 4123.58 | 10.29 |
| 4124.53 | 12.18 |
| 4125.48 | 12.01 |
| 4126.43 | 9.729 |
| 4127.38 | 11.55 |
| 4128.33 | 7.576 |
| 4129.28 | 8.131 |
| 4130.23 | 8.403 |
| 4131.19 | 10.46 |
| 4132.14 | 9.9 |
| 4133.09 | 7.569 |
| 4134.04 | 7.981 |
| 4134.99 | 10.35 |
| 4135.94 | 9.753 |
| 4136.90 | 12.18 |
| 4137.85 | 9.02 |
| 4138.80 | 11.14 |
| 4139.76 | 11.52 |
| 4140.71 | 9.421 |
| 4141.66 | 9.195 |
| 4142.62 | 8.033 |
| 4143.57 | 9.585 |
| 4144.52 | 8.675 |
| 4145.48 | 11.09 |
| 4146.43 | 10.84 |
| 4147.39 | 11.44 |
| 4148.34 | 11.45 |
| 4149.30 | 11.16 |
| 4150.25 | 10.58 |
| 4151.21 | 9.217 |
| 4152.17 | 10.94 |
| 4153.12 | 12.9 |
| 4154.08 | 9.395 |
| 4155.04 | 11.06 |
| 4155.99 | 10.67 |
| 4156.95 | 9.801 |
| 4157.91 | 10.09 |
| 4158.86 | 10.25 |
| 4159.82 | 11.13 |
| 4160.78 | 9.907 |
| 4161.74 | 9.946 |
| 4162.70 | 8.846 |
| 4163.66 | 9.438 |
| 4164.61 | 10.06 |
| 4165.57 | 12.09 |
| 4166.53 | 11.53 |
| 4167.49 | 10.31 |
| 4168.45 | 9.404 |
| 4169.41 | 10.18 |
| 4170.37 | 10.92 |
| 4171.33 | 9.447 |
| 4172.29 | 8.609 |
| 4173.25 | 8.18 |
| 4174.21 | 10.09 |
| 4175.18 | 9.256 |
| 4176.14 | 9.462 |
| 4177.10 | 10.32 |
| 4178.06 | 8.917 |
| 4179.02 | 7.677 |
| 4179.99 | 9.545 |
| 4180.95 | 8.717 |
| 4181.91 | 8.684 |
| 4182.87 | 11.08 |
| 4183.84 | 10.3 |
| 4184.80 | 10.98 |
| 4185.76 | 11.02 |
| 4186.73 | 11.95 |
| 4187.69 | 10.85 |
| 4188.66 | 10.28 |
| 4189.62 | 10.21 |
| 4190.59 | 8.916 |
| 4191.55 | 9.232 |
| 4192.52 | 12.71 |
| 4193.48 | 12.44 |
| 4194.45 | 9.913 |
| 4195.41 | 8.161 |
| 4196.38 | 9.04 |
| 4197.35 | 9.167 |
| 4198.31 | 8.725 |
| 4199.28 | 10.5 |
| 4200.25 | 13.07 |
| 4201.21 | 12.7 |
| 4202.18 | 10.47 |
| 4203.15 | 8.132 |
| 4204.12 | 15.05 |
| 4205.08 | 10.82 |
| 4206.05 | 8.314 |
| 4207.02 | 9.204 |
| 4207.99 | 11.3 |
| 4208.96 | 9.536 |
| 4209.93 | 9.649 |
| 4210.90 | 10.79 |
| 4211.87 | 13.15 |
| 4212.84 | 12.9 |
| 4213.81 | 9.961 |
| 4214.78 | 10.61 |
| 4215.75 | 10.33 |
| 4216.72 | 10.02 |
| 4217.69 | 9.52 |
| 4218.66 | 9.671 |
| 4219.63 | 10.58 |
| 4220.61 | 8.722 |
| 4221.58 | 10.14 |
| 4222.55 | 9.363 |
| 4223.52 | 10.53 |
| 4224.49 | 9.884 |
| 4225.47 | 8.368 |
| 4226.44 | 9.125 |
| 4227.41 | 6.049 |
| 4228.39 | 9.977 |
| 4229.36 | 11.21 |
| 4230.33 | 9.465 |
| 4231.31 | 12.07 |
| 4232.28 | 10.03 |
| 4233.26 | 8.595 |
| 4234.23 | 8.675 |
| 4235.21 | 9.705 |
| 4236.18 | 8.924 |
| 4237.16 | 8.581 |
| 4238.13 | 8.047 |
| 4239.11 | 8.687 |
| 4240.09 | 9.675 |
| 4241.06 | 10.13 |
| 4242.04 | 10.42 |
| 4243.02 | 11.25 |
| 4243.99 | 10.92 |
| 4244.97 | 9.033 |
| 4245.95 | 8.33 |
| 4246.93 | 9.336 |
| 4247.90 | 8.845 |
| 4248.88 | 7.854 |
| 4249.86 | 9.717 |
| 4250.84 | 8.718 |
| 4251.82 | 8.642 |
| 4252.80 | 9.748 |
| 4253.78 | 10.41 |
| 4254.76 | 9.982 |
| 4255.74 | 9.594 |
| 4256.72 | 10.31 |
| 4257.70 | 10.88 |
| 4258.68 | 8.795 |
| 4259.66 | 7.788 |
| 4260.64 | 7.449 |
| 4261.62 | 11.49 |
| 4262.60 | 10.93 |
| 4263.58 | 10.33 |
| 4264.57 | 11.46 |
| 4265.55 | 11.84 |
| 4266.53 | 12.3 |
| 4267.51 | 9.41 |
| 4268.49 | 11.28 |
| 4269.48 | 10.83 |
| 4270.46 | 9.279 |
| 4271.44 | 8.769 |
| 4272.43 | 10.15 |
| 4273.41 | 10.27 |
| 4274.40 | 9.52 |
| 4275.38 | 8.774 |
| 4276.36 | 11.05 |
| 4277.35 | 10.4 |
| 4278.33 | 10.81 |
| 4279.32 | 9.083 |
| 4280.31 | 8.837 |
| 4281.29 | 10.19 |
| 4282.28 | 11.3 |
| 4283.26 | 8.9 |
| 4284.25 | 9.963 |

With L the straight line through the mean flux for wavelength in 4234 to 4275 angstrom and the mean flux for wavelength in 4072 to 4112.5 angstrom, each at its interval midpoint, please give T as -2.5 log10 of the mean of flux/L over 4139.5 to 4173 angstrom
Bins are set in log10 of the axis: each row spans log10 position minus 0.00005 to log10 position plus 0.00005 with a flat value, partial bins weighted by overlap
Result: -0.06 mag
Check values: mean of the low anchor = 9.68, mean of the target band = 10.2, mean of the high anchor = 9.73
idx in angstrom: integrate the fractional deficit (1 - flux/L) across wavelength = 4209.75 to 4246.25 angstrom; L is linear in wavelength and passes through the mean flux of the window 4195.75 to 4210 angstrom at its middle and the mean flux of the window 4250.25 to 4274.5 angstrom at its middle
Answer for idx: 1.4 angstrom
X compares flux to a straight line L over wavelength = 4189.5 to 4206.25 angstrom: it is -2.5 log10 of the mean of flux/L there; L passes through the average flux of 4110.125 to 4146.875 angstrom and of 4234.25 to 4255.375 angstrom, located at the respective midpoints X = -0.10 mag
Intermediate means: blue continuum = 9.9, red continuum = 9.36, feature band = 10.5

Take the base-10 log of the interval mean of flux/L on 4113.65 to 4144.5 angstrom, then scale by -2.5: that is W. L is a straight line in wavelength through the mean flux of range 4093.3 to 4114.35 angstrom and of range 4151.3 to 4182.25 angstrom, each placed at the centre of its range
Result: -0.040 mag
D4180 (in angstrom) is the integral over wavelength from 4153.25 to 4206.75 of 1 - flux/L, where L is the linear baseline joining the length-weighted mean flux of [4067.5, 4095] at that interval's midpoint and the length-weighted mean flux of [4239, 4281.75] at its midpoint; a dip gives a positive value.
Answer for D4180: -1.33 angstrom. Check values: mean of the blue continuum 9.98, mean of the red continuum 9.86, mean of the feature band 10.2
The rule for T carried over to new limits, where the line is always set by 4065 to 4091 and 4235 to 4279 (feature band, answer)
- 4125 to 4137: 0.05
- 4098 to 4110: 0.16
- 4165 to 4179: 0.01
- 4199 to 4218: -0.10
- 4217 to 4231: 0.04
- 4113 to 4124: 0.00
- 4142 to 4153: -0.04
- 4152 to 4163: -0.05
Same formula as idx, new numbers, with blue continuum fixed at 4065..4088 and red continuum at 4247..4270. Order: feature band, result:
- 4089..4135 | 1.65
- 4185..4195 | -0.79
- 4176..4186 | 0.28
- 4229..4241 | 0.56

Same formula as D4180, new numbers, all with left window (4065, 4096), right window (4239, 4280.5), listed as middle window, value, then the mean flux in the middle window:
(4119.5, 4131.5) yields -0.1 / 10.1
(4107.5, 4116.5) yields -0.1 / 10.1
